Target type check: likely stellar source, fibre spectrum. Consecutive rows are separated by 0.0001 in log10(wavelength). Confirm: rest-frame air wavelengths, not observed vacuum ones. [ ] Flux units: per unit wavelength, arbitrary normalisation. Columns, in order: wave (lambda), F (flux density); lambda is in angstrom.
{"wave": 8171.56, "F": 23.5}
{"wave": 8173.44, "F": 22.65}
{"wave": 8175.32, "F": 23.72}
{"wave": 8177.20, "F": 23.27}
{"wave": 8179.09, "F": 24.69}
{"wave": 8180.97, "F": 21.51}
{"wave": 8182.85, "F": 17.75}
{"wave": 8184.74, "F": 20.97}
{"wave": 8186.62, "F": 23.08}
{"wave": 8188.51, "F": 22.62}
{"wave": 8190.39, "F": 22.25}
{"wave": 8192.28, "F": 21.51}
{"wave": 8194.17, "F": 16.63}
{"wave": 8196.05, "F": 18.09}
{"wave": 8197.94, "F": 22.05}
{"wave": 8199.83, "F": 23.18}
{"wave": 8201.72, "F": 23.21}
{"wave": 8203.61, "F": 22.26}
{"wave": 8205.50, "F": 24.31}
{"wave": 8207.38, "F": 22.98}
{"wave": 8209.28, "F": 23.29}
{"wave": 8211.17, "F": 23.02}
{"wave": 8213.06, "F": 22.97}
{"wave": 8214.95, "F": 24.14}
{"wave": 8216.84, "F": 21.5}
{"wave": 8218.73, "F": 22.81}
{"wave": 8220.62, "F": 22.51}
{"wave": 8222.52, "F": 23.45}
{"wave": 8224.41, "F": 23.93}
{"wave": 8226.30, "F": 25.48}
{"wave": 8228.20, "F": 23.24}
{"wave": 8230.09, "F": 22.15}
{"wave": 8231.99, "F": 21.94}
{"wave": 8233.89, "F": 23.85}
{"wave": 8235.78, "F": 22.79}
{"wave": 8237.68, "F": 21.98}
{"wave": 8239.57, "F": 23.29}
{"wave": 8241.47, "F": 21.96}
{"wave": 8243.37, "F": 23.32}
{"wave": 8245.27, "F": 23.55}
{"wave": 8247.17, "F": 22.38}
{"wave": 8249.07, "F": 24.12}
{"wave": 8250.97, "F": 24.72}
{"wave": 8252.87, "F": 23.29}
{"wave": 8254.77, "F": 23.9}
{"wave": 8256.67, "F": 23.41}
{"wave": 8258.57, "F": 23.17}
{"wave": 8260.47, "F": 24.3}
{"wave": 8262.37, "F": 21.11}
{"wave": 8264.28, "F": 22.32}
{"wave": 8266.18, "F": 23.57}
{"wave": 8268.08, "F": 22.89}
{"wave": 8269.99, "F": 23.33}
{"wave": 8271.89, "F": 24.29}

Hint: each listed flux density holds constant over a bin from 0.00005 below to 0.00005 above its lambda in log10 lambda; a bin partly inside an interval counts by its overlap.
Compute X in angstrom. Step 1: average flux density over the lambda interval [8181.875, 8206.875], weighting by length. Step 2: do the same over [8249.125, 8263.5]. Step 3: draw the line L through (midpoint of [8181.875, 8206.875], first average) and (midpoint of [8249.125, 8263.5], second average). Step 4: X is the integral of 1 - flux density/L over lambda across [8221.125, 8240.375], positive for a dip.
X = -0.5 angstrom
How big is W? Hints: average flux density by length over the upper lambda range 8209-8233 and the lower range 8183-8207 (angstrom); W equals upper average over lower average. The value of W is 1.07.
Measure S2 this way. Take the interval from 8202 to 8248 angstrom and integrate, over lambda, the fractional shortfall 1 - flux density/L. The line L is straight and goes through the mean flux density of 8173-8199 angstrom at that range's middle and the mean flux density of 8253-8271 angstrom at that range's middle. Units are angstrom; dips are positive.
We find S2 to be -1.51 angstrom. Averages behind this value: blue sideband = 21.5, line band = 23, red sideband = 23.1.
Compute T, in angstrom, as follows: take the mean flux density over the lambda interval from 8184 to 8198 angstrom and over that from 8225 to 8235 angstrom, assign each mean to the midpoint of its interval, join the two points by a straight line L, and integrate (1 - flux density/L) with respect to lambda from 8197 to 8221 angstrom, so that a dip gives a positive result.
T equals -1.1 angstrom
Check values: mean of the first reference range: 20.8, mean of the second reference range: 23.3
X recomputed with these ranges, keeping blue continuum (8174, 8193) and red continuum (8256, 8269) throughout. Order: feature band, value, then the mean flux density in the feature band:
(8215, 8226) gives -0.3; 23.1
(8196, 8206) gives -0.1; 22.4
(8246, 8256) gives -0.4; 23.7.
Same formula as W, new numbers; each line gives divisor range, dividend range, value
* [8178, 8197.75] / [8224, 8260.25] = 1.11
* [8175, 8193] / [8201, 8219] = 1.04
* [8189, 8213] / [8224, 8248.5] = 1.05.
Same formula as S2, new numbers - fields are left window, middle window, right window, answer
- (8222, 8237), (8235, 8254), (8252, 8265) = 0.0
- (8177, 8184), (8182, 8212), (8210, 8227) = 0.9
